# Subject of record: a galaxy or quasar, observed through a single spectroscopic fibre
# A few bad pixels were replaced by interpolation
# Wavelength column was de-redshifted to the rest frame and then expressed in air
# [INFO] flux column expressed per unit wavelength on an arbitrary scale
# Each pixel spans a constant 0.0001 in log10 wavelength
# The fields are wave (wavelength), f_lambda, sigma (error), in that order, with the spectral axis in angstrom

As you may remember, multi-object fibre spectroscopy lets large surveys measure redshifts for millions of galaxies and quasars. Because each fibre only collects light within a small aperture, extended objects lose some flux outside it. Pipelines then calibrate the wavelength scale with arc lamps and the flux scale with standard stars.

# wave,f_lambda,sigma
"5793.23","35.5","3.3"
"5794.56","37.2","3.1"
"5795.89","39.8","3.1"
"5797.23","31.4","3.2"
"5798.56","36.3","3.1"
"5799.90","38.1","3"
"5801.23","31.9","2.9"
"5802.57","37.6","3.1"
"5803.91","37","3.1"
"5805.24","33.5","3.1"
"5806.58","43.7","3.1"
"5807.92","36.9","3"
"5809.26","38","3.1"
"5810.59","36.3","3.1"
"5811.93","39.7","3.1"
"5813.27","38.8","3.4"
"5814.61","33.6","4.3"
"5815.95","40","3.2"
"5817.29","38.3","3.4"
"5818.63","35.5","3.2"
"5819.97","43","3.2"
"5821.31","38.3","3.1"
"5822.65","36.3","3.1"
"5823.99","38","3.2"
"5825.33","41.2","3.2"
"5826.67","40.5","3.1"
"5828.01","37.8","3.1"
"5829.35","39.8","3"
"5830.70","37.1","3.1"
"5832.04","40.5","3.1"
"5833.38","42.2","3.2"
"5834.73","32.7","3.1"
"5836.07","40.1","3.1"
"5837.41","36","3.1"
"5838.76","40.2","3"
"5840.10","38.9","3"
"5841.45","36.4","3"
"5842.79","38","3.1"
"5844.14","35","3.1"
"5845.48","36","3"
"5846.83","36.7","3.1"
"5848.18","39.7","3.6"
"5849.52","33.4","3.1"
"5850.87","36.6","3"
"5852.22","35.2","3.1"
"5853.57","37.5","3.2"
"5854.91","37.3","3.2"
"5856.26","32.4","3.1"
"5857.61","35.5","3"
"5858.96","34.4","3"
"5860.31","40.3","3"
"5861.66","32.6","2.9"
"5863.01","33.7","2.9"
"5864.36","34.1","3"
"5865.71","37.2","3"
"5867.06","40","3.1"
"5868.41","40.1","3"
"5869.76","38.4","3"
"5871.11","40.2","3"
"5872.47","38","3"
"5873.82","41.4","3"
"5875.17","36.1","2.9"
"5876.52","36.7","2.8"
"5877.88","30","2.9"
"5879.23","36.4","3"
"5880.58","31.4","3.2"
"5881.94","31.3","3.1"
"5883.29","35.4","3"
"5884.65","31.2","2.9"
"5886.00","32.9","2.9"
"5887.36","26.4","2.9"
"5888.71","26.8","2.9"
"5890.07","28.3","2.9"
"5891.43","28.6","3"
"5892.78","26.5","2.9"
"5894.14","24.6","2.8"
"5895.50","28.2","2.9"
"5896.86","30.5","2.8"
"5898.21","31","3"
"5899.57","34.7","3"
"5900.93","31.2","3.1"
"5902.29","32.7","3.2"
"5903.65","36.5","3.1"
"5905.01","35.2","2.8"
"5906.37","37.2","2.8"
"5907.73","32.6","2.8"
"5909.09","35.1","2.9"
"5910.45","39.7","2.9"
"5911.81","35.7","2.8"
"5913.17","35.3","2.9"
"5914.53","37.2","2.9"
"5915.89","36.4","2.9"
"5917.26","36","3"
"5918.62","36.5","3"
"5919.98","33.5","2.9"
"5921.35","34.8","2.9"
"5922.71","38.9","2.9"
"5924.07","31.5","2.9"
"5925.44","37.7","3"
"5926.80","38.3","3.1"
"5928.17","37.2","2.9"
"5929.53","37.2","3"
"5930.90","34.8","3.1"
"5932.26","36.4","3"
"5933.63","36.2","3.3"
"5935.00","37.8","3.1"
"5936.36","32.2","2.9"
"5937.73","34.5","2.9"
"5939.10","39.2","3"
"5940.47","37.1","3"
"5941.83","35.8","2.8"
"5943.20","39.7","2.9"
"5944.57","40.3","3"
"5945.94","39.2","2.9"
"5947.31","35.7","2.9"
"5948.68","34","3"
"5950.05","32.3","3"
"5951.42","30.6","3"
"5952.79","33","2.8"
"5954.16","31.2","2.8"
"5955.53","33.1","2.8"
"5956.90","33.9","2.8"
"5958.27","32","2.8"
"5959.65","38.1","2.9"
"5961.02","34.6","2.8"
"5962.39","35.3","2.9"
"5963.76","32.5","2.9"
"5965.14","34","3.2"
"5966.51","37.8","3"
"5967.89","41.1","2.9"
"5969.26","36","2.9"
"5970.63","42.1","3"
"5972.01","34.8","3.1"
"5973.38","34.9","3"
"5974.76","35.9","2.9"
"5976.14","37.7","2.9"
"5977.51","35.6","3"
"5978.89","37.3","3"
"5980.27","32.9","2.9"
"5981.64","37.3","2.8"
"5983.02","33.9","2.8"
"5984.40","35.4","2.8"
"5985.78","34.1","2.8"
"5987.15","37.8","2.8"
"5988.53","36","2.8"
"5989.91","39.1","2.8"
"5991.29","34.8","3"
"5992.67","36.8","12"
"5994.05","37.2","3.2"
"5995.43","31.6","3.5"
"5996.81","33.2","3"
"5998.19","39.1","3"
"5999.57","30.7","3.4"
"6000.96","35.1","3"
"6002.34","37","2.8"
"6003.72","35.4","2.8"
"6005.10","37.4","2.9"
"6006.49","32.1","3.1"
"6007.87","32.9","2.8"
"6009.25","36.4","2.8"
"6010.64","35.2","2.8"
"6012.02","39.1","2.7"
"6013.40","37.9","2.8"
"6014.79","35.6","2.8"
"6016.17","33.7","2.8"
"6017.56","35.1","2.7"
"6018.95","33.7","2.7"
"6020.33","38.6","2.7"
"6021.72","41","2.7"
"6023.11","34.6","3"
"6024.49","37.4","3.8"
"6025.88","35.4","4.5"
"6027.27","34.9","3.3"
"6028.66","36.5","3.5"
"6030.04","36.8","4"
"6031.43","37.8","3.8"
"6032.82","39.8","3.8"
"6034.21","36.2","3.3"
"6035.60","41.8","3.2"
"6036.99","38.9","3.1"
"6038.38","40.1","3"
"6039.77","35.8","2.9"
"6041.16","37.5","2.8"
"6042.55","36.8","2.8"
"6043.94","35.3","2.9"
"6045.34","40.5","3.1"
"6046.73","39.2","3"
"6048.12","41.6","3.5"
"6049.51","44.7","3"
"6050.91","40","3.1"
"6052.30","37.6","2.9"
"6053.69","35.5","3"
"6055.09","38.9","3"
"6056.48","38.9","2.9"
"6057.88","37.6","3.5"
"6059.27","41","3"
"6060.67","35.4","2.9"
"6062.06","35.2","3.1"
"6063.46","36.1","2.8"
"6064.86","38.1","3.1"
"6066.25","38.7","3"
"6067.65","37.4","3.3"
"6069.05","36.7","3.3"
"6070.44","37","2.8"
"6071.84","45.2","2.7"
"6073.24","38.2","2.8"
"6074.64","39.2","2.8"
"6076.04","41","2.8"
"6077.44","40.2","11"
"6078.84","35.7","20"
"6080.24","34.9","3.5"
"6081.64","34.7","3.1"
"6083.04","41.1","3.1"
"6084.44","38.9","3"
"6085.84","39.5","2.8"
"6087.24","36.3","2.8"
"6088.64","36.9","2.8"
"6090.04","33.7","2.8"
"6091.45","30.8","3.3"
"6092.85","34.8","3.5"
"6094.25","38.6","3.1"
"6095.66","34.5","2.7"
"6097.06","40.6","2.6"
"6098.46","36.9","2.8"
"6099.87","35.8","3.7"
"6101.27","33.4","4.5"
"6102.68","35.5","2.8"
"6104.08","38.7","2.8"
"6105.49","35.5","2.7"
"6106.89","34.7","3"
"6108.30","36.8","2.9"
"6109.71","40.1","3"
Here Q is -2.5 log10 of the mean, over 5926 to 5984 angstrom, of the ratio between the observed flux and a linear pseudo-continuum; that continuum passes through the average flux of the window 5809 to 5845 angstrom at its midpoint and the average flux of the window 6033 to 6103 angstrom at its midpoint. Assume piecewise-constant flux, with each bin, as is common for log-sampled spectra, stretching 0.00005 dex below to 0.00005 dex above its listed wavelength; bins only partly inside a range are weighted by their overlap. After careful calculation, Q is 0.06 mag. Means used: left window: 38.2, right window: 37.8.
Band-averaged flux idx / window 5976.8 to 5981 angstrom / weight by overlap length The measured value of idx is 35.4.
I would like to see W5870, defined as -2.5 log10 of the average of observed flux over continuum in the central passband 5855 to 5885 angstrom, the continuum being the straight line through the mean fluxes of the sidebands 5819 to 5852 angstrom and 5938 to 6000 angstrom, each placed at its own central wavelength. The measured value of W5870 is 0.05 mag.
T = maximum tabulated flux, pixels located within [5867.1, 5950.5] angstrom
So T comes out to 41.4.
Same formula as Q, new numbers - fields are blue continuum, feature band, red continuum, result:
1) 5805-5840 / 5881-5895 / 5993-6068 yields 0.286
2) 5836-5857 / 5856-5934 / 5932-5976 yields 0.055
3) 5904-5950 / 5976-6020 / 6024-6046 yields 0.048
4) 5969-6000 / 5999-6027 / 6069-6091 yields 0.024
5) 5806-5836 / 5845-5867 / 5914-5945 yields 0.059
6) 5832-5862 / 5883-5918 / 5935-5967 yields 0.108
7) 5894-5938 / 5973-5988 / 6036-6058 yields 0.032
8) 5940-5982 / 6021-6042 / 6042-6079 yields 0.004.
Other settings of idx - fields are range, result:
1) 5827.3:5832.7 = 38.8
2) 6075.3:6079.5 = 39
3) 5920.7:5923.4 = 37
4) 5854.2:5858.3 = 35.1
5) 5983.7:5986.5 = 34.8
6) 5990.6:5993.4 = 35.8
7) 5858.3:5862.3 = 35.8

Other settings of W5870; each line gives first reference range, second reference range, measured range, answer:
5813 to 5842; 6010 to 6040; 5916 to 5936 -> 0.05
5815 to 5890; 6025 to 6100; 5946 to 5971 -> 0.07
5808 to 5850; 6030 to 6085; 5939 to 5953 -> 0.06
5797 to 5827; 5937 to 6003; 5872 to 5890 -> 0.11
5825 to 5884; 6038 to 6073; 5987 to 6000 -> 0.07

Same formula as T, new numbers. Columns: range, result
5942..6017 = 42.1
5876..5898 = 36.7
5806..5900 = 43.7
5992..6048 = 41.8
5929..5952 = 40.3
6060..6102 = 45.2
